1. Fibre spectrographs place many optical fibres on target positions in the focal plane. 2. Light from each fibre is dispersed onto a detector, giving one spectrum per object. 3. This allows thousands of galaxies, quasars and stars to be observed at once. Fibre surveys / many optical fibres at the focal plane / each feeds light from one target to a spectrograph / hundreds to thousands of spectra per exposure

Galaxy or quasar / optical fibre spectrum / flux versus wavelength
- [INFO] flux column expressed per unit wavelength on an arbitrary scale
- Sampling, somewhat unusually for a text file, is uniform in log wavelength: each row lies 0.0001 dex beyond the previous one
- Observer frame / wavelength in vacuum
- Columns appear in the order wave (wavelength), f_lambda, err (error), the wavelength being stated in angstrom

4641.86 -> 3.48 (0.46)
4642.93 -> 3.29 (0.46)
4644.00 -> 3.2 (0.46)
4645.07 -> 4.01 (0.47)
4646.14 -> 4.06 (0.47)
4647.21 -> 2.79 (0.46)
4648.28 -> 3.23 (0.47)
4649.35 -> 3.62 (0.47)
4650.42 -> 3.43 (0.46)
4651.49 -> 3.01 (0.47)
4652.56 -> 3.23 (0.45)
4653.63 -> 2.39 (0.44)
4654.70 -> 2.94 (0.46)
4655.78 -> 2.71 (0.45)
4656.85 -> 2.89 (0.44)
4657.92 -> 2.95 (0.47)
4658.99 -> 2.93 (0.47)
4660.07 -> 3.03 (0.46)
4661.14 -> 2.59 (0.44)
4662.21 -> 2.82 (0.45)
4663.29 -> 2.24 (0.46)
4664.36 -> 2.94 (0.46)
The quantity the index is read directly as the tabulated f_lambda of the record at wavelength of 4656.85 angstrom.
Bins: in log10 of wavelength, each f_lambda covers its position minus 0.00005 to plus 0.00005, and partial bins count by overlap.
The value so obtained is 2.89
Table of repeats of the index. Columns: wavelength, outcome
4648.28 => 3.23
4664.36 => 2.94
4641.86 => 3.48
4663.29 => 2.24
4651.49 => 3.01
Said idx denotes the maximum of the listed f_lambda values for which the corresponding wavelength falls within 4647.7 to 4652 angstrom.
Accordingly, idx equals 3.62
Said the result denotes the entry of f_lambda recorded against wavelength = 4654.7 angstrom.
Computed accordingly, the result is 2.94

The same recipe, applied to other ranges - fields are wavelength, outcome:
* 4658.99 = 2.93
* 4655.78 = 2.71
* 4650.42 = 3.43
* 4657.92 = 2.95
